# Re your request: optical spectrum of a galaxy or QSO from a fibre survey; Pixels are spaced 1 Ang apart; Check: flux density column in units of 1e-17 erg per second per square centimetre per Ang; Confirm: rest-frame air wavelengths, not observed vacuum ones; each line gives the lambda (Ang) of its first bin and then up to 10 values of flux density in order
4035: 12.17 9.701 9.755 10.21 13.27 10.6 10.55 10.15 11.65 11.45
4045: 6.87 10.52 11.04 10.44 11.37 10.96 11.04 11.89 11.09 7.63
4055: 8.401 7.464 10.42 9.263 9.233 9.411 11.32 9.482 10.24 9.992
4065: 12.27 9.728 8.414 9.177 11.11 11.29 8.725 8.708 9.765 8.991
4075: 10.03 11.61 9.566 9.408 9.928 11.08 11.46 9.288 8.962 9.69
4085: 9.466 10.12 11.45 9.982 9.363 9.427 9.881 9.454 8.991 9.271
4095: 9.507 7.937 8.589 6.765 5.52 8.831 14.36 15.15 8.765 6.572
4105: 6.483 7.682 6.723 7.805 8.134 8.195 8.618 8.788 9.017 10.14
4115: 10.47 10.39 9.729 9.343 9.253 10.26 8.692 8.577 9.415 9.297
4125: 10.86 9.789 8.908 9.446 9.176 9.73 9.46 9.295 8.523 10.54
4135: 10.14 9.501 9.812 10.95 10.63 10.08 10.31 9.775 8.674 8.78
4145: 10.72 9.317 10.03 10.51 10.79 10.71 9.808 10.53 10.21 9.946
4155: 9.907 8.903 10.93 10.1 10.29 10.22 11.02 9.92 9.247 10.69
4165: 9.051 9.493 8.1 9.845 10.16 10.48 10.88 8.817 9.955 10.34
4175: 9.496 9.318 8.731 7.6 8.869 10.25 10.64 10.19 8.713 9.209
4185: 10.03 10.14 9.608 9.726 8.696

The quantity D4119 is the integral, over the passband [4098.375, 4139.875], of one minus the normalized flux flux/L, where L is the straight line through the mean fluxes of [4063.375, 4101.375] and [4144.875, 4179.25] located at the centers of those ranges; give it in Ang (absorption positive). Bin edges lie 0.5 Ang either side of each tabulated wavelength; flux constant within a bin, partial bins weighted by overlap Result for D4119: 1.8 Ang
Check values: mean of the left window 9.67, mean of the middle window 9.34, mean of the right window 9.85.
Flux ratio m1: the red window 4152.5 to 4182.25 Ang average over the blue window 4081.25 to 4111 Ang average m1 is 1.08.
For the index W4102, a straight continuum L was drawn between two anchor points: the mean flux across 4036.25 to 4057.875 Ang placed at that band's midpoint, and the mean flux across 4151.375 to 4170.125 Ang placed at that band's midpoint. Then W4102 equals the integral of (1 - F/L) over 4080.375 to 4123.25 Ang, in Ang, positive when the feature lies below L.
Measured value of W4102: 3.8 Ang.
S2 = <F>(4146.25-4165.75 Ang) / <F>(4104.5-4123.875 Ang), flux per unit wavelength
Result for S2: 1.1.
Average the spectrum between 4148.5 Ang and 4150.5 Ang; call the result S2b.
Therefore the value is 10.8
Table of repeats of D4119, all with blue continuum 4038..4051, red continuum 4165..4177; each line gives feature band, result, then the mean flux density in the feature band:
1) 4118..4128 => 0.6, 9.44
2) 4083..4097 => 1.1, 9.52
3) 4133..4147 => 0.0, 9.89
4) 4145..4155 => -0.4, 10.2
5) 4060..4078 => 0.9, 9.99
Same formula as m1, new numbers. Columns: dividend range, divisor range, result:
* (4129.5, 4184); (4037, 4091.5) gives 0.97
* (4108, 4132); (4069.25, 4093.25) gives 0.95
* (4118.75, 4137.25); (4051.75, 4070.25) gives 0.97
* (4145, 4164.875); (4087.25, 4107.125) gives 1.12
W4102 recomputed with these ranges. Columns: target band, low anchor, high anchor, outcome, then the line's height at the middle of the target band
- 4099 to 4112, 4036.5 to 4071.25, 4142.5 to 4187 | 1.57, 10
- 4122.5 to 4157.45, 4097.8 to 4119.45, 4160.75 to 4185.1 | -2.17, 9.29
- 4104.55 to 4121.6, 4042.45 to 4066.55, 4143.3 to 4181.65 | 1.99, 9.98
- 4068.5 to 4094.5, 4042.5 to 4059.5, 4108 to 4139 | -0.22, 9.8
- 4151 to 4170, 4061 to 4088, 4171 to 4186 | -0.66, 9.6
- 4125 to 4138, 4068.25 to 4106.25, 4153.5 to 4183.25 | 0.04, 9.66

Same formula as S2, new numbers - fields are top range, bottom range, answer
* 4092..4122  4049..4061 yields 0.91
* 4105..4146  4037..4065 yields 0.91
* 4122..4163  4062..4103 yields 1.01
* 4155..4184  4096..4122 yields 1.09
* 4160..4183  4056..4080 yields 0.98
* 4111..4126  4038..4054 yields 0.89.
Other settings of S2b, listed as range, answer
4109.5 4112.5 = 8.53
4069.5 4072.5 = 9.57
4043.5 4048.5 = 10.1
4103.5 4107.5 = 6.86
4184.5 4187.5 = 9.93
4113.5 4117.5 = 10.2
